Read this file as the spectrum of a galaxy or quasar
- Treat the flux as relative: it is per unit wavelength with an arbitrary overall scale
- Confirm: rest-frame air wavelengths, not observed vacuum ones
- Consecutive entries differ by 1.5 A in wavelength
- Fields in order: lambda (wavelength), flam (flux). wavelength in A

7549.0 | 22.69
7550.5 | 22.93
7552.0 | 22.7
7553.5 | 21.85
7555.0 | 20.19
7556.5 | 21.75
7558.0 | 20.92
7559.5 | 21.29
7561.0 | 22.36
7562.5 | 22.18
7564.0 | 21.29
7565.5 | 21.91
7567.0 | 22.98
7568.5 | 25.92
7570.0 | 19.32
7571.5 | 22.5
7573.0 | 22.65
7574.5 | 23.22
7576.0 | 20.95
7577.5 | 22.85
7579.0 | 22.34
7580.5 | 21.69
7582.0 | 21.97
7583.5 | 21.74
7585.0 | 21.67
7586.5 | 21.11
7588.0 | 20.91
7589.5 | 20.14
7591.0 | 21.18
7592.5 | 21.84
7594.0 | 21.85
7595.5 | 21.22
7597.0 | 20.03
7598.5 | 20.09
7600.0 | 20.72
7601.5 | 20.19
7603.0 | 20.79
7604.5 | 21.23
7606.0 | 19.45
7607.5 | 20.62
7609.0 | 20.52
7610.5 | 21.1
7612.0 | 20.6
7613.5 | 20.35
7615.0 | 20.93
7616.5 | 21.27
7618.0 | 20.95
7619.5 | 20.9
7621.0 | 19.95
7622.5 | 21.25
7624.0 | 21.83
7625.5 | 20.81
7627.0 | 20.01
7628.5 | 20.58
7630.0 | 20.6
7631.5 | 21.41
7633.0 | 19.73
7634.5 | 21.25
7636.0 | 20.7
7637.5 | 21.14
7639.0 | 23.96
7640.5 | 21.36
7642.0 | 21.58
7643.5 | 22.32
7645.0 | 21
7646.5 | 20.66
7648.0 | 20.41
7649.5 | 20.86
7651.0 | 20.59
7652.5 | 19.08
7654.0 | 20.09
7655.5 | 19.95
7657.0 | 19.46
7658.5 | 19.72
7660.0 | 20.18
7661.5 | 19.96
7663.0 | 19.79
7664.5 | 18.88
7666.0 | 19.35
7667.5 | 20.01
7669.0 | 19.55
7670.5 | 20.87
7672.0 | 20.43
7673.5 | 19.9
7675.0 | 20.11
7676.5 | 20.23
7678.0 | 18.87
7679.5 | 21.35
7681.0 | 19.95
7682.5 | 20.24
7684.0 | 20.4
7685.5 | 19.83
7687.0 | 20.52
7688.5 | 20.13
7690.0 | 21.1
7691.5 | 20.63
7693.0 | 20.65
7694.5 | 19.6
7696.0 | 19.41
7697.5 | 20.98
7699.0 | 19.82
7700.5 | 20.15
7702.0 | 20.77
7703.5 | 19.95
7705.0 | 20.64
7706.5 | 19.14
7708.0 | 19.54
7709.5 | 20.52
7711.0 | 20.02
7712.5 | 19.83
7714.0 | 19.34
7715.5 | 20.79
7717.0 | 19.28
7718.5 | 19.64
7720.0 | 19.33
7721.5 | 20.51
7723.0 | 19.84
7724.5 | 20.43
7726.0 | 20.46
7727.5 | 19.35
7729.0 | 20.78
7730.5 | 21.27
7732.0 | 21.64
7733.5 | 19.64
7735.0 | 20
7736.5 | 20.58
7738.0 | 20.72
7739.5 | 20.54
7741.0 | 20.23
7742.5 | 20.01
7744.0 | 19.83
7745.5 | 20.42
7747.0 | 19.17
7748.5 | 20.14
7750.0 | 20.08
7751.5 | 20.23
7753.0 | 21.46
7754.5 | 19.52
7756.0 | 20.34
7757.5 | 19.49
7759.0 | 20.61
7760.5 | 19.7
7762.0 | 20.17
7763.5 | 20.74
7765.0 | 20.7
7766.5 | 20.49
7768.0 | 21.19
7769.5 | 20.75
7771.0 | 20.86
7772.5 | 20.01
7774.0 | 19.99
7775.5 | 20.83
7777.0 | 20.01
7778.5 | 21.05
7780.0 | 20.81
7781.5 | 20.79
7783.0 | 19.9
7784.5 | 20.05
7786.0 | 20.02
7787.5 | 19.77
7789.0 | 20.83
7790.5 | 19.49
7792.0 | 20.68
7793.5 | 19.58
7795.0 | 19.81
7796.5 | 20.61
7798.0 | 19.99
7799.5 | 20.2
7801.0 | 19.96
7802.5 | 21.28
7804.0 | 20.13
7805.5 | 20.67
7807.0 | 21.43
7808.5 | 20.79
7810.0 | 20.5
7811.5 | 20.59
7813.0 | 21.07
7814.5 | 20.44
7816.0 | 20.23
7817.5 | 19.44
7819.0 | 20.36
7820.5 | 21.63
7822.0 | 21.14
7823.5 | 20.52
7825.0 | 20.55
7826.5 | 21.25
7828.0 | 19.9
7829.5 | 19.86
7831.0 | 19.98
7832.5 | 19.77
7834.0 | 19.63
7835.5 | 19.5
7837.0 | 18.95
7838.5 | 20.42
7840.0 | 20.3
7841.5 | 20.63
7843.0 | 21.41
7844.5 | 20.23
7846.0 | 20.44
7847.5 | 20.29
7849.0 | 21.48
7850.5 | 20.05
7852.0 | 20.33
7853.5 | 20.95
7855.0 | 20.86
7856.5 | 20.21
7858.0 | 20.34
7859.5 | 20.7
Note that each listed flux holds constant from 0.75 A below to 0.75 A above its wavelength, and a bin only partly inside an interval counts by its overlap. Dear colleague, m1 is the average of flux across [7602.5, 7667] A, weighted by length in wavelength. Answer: 20.6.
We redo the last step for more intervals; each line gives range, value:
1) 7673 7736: 20.2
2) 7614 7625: 21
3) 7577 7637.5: 21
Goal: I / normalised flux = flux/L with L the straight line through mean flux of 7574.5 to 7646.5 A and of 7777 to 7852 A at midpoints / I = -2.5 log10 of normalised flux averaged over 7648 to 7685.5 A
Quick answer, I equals 0.05 mag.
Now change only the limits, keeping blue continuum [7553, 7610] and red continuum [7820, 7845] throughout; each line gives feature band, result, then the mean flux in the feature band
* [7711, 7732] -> 0.04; 20.1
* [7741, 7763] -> 0.03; 20.1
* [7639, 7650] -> -0.01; 21.4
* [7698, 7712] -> 0.04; 20.1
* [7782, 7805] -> 0.02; 20.2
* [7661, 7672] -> 0.07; 19.8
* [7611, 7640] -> 0.02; 21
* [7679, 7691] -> 0.03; 20.4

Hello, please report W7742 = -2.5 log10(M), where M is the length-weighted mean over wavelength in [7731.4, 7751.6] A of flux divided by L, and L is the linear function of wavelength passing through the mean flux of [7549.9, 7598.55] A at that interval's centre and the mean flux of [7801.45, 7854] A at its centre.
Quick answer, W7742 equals 0.036 mag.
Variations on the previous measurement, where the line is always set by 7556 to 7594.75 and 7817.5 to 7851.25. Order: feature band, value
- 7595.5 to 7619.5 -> 0.05 mag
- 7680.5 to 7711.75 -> 0.05 mag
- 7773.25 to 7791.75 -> 0.02 mag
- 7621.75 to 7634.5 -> 0.04 mag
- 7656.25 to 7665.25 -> 0.09 mag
